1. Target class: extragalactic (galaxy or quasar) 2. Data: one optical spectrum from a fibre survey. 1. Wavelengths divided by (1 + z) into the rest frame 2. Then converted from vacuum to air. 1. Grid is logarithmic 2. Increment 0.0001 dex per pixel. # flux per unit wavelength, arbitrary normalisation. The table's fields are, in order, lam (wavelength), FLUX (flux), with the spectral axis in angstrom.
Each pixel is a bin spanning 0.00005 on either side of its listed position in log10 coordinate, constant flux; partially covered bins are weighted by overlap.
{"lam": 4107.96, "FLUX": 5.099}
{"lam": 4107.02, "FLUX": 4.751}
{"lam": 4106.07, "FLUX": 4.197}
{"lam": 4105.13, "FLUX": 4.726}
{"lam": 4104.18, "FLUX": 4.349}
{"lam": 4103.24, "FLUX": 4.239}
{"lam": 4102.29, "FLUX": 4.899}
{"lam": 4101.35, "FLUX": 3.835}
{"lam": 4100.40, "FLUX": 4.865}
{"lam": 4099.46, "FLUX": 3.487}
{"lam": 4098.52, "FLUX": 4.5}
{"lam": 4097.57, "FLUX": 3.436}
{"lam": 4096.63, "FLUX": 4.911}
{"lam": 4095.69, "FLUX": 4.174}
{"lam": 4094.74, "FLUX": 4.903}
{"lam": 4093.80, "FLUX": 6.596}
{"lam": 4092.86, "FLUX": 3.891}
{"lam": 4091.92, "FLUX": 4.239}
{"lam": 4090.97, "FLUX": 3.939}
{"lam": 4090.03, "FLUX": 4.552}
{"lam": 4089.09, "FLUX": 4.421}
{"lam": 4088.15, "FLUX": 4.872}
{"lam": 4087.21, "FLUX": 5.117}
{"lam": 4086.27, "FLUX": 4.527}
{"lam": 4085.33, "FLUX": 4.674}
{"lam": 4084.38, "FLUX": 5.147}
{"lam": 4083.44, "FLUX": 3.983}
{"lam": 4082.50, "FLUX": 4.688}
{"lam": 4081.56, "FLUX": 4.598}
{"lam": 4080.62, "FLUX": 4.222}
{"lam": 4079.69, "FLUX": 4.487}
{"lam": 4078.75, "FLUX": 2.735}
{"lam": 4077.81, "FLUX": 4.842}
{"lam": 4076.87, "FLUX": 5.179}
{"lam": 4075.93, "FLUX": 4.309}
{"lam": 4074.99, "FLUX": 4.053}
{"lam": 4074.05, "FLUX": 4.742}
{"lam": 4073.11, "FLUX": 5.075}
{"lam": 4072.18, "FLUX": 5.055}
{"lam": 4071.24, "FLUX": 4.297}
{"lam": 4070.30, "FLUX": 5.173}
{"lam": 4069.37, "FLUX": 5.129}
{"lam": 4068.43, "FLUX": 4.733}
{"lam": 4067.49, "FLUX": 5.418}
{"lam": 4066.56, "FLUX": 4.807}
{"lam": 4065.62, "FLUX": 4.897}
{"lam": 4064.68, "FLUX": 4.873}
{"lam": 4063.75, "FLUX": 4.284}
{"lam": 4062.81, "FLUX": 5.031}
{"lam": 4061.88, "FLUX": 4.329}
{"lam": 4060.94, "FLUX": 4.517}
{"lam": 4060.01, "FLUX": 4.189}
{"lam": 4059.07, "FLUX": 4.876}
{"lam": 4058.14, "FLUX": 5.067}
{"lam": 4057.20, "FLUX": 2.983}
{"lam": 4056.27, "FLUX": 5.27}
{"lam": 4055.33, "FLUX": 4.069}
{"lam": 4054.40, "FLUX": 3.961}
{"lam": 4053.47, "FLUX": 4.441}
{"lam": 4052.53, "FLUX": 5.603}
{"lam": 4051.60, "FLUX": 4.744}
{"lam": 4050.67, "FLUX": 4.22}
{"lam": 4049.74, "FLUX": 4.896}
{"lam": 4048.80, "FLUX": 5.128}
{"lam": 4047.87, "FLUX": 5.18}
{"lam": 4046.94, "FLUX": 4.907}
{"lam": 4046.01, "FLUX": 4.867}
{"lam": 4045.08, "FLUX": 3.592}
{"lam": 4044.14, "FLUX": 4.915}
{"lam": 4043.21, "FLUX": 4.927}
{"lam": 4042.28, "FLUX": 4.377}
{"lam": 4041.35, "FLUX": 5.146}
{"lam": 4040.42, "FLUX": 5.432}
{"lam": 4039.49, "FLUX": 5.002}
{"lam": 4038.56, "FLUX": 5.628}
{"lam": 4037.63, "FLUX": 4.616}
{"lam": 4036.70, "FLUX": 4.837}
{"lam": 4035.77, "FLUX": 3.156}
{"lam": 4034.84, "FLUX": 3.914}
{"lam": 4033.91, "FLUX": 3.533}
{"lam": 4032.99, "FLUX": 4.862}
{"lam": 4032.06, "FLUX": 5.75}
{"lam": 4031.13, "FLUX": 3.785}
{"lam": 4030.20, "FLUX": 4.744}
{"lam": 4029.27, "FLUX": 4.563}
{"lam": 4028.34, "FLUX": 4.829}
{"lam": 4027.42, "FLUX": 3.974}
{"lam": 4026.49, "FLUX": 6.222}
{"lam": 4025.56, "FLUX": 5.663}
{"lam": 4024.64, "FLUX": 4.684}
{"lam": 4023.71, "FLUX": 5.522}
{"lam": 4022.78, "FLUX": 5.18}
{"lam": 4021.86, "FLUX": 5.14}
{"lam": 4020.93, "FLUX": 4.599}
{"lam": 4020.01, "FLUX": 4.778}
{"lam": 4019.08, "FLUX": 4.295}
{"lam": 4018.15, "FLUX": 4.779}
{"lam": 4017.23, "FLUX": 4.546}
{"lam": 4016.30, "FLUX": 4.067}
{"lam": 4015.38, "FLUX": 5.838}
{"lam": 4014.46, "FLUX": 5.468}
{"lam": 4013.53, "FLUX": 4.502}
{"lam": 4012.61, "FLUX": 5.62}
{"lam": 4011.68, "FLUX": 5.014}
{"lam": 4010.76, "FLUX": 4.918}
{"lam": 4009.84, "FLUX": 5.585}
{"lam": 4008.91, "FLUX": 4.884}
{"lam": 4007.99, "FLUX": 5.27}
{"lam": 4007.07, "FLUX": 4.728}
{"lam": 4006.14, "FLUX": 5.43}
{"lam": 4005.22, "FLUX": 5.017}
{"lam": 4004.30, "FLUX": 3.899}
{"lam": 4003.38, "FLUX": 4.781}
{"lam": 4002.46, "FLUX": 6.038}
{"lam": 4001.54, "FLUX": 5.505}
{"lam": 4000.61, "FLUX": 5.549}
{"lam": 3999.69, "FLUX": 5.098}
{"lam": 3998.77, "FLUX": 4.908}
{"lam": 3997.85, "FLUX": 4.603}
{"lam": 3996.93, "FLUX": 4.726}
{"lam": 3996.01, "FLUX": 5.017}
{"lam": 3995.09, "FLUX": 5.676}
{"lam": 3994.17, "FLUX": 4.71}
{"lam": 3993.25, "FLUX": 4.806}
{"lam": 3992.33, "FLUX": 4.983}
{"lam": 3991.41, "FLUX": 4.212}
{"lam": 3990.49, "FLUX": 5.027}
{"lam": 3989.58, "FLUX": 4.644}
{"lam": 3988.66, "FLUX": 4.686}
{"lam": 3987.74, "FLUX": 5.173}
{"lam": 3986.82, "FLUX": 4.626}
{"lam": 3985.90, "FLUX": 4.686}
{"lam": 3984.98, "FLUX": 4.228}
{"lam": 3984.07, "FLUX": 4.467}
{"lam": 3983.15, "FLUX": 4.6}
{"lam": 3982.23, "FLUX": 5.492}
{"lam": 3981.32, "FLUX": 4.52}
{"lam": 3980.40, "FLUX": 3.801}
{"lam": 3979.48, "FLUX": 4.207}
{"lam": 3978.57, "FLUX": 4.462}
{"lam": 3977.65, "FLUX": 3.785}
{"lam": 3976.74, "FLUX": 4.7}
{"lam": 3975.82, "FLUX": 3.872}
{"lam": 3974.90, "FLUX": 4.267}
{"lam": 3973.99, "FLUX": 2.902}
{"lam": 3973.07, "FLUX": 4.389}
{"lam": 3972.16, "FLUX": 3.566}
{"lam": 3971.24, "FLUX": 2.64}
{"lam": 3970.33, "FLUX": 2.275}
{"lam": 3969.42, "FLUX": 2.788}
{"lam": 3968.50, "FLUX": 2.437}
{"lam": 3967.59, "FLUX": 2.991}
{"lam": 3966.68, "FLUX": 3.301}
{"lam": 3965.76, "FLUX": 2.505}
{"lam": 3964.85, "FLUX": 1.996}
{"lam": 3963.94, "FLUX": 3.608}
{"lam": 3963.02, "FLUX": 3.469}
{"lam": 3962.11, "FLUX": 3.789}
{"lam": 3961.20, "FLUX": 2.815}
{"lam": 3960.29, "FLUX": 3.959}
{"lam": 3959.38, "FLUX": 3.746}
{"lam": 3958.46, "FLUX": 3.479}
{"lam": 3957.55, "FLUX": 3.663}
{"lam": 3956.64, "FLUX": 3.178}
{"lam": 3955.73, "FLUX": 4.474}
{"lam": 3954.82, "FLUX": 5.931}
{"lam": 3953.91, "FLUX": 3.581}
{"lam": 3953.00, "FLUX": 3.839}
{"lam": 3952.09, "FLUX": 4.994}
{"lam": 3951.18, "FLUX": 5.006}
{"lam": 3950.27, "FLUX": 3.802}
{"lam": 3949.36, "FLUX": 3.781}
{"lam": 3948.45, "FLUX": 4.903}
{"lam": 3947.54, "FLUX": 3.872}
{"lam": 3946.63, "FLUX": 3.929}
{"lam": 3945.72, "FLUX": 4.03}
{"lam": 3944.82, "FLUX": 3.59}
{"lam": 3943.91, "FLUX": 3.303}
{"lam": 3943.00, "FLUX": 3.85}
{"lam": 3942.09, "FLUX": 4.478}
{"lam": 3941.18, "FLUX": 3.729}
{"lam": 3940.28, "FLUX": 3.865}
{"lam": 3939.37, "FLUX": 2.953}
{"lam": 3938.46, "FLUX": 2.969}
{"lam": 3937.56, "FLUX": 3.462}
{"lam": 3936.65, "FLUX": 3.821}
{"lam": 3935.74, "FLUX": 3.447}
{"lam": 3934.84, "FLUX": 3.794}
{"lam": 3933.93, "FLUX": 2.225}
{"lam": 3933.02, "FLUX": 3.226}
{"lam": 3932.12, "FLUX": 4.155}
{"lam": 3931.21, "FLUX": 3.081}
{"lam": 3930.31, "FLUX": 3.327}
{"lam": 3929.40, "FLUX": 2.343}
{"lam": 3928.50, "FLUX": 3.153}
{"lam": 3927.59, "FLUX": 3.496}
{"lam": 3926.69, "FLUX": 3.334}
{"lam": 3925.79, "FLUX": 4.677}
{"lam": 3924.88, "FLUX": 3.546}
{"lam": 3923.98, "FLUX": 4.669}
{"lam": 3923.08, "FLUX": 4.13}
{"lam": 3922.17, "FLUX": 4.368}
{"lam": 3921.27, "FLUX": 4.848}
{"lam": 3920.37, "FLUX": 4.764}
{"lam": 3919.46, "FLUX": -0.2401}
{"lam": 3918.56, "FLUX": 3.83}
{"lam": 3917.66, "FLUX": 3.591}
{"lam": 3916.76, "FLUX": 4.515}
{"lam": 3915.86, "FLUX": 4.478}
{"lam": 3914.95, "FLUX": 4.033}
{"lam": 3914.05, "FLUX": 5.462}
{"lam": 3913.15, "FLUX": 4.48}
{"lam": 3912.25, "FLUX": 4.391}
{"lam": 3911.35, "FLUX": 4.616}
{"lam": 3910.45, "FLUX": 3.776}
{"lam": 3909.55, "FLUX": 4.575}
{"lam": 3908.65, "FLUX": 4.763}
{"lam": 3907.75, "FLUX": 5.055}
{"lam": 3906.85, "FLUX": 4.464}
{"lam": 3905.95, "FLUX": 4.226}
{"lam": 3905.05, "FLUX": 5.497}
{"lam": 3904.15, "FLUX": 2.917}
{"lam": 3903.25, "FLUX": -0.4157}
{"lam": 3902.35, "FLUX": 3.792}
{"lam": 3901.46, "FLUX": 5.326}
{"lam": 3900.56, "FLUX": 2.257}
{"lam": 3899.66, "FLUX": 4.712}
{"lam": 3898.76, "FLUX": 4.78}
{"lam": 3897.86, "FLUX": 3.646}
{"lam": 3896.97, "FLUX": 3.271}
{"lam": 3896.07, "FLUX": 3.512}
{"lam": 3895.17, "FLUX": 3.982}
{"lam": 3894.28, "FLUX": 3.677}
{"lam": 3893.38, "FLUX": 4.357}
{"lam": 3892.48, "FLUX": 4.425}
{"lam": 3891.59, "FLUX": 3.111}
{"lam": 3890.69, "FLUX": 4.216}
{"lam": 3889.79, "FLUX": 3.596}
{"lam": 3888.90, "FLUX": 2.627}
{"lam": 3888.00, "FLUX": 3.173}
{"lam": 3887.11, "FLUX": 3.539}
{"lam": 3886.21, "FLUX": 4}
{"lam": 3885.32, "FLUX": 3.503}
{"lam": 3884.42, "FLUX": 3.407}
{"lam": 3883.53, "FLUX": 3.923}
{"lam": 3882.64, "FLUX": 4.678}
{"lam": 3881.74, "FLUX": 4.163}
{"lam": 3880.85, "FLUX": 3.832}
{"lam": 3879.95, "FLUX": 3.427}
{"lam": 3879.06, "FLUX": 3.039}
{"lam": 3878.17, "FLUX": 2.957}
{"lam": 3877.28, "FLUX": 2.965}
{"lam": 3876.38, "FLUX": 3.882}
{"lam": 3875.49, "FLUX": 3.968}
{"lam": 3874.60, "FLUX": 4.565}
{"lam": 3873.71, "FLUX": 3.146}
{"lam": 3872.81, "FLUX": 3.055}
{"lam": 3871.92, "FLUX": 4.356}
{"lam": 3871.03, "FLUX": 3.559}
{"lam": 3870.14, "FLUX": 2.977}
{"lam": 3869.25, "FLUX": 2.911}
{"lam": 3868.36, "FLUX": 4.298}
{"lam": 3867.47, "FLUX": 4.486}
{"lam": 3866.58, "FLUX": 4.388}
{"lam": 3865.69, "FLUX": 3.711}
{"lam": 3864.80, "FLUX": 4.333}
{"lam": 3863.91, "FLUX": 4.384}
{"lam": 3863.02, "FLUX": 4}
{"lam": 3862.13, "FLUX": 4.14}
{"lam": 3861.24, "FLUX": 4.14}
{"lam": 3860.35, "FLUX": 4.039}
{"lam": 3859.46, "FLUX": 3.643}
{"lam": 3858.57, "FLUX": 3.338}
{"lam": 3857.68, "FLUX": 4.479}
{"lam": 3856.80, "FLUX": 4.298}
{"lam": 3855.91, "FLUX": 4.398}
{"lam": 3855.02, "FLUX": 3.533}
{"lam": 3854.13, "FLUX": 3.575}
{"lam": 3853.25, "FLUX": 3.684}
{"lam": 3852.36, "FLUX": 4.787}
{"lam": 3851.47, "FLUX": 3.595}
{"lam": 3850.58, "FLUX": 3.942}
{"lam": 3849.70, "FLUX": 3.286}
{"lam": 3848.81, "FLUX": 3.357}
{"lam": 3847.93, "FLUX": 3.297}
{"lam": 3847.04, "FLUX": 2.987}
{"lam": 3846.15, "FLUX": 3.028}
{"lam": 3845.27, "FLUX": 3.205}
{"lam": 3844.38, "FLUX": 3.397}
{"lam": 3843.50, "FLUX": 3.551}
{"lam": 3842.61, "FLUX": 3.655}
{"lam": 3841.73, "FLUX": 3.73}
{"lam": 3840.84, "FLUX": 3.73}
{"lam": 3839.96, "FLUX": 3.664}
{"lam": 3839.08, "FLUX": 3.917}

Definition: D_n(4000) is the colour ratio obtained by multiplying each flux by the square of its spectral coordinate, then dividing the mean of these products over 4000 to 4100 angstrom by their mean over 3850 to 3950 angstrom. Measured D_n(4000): 1.34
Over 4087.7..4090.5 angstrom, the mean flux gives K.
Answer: 4.62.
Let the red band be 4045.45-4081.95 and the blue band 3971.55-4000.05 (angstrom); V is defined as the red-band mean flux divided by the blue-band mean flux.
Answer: 1.02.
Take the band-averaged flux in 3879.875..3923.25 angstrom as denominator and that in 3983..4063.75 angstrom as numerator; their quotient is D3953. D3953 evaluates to 1.23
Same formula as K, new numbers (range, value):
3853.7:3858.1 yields 4.06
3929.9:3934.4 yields 3.2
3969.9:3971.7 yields 2.46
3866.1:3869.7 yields 4.02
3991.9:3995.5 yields 5.03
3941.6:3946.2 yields 3.85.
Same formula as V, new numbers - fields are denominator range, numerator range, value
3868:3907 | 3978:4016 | 1.34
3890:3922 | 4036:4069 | 1.19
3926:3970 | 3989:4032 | 1.39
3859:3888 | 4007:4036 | 1.28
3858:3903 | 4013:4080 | 1.25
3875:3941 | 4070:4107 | 1.20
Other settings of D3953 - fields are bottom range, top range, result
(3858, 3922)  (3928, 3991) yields 0.99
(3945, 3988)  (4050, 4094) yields 1.19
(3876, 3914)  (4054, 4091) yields 1.20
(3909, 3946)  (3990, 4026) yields 1.33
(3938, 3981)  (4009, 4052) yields 1.31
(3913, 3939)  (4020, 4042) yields 1.31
